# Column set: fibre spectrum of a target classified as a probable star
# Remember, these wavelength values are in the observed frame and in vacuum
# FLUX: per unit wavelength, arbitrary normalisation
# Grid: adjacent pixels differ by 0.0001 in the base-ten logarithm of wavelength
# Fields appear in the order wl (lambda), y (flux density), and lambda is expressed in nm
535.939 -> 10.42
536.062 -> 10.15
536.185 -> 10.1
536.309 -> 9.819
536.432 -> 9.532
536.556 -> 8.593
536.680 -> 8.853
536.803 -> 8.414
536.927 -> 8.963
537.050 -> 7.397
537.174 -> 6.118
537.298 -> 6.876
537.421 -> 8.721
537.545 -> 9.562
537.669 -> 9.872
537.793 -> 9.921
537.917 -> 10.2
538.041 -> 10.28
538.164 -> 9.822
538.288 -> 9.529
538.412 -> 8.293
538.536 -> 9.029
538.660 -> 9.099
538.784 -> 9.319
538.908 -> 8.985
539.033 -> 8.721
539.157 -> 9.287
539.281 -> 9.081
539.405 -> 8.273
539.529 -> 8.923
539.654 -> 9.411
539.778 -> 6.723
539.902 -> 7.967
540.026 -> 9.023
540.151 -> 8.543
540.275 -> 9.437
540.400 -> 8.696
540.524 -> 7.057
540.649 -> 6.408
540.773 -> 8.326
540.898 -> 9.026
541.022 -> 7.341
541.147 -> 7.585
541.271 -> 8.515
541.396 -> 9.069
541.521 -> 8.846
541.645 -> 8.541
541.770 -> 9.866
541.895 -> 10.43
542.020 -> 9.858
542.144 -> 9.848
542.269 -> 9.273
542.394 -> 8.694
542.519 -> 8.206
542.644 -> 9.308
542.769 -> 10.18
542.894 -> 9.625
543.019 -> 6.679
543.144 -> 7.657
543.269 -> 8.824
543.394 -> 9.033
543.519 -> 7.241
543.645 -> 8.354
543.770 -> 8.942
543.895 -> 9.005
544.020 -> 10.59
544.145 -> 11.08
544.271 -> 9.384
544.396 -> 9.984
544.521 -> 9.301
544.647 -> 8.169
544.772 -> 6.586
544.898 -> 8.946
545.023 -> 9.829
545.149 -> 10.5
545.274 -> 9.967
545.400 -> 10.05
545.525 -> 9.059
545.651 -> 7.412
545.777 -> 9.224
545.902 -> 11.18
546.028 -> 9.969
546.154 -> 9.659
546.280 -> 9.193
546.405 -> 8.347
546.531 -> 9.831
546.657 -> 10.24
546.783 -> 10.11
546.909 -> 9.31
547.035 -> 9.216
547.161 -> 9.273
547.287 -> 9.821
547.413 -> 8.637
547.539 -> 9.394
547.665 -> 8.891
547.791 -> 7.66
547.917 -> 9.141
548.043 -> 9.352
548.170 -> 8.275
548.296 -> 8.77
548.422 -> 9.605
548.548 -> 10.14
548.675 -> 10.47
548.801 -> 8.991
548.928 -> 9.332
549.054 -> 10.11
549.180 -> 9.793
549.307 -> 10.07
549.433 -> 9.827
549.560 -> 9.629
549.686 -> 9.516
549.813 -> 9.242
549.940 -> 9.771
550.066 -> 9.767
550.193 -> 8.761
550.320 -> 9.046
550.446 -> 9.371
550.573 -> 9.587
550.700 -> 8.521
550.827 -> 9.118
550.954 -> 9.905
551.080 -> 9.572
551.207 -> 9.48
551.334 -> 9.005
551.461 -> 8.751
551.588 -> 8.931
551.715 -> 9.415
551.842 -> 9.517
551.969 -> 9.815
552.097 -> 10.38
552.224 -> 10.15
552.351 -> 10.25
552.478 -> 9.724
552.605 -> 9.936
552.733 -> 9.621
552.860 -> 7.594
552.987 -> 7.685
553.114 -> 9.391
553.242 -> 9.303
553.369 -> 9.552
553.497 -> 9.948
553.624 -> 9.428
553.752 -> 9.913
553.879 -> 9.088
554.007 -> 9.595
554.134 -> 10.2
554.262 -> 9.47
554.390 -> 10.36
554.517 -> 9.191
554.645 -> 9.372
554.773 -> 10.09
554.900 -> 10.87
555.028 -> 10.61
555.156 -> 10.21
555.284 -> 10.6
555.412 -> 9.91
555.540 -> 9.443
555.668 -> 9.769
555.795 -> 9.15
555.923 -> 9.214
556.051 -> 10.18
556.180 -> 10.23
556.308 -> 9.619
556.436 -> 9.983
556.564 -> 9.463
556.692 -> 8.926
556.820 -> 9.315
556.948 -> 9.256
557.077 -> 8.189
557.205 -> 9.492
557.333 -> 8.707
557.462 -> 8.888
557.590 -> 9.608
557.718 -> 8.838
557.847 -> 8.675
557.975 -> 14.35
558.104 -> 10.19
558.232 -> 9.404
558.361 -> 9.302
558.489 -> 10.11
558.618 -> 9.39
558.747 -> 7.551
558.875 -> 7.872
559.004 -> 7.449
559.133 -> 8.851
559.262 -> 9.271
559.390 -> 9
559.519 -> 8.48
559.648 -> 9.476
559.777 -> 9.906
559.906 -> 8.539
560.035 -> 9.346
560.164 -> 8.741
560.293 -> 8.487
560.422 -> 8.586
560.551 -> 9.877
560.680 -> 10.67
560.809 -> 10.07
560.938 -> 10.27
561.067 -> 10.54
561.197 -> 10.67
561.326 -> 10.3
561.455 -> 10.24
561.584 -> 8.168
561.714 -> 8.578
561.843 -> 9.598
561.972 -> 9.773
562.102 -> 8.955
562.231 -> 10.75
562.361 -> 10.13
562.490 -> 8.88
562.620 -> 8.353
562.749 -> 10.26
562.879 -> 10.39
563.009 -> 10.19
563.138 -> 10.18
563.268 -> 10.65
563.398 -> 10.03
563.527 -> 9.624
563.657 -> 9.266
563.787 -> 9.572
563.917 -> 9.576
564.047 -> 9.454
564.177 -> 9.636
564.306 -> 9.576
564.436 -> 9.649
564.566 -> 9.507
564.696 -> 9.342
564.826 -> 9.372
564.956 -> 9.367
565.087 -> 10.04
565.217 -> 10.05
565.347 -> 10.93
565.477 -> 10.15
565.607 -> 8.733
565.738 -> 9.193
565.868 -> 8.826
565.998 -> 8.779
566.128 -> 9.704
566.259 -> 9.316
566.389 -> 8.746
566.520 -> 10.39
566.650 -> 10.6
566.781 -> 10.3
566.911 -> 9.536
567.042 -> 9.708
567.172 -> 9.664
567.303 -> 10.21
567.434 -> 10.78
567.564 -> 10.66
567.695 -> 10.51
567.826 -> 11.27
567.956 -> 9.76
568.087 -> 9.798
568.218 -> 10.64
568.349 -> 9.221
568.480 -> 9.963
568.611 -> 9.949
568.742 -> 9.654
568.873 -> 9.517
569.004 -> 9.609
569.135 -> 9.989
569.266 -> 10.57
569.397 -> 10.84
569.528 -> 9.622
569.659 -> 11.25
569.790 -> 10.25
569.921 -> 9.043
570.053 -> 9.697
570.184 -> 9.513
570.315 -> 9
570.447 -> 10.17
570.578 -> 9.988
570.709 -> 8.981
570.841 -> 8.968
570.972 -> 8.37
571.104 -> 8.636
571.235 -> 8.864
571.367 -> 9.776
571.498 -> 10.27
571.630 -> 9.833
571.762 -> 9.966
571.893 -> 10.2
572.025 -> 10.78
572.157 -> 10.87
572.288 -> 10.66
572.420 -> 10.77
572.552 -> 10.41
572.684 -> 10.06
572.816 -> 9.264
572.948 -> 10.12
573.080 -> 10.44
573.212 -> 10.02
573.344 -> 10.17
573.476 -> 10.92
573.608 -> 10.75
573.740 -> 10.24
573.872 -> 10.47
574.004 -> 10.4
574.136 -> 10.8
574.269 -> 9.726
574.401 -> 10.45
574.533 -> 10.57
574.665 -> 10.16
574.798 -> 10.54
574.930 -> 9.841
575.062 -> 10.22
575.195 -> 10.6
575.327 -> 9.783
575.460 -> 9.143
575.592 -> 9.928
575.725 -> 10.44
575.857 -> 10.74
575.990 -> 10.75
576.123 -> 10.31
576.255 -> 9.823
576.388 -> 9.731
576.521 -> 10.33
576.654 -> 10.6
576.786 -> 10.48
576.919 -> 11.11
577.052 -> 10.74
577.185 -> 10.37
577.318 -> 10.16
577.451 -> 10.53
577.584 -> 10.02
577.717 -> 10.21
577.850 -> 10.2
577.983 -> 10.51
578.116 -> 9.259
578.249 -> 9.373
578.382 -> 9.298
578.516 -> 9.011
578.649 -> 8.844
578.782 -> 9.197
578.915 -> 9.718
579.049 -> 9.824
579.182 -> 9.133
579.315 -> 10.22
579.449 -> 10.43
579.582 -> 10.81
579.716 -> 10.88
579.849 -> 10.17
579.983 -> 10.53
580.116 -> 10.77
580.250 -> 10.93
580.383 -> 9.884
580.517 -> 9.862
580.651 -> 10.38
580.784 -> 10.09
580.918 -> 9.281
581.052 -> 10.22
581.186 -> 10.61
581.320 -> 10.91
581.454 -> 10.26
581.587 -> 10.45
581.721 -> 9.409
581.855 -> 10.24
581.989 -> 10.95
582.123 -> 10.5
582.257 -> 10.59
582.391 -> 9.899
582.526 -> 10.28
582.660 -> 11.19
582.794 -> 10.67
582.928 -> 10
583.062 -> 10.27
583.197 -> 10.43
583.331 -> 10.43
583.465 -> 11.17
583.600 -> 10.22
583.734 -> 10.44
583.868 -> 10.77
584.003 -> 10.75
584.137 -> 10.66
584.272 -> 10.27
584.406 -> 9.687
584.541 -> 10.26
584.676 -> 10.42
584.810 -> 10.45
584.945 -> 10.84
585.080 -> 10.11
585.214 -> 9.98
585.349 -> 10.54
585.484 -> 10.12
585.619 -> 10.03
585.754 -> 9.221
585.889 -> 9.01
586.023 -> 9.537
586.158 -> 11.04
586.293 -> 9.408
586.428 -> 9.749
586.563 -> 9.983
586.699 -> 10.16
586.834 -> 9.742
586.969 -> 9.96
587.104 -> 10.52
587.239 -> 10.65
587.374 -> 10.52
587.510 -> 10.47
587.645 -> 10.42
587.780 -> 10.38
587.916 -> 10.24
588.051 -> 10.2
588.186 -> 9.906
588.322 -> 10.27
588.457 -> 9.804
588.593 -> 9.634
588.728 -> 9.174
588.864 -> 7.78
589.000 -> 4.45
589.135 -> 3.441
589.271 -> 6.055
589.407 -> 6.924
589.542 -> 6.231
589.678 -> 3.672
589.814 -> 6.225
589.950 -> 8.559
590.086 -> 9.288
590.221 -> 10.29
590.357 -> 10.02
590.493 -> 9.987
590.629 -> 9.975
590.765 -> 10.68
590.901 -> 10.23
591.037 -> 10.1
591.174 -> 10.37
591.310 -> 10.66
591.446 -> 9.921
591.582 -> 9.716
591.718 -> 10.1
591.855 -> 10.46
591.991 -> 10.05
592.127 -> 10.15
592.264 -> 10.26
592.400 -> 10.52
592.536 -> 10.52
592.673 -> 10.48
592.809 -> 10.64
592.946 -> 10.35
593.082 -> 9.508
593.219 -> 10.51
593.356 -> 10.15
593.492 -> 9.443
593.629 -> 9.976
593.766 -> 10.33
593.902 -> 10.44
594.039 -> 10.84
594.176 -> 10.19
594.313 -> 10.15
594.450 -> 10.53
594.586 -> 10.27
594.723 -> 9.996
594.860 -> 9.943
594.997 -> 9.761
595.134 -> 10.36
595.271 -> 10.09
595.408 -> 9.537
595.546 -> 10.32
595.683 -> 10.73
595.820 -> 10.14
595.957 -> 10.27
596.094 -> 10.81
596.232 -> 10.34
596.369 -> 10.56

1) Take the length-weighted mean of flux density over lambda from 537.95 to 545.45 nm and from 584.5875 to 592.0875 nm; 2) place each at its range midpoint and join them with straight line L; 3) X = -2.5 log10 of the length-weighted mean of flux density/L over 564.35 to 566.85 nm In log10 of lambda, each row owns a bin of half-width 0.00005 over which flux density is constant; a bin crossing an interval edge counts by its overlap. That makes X -0.053 mag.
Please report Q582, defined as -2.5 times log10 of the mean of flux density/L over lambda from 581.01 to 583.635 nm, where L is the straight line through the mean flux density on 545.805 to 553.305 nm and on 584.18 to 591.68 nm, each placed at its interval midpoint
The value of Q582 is -0.11 mag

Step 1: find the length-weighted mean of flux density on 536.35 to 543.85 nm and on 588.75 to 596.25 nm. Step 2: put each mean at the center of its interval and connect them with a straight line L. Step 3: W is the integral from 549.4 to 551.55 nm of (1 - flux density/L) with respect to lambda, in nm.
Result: -0.11 nm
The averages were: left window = 8.74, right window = 9.5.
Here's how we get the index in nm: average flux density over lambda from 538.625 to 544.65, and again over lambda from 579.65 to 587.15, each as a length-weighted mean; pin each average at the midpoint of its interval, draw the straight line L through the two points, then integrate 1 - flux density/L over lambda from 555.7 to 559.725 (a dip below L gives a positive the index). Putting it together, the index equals 0.028 nm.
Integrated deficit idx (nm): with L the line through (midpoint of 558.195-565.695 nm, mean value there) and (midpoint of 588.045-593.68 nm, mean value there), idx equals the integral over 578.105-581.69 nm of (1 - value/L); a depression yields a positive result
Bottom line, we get -0.27 nm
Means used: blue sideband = 9.5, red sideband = 9.2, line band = 10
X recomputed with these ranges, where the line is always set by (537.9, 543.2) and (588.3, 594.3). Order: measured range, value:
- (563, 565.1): -0.08 mag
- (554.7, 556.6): -0.12 mag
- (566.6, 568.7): -0.12 mag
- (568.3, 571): -0.08 mag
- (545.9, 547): -0.09 mag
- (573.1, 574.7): -0.14 mag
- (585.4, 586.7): -0.07 mag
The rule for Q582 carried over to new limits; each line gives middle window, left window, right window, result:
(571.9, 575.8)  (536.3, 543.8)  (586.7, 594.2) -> -0.117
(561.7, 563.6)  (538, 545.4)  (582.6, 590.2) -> -0.069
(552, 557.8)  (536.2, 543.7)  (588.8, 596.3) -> -0.070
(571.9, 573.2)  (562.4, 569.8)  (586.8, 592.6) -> -0.071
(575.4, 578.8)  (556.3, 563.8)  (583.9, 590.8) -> -0.072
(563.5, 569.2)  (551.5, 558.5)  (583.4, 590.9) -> -0.022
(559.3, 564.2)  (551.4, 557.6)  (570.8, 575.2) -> 0.019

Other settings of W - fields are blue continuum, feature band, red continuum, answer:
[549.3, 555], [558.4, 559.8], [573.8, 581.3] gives 0.12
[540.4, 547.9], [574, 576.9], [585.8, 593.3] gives -0.29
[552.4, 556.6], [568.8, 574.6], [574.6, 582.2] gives 0.00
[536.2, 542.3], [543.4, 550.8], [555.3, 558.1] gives -0.13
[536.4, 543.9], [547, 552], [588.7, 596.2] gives -0.26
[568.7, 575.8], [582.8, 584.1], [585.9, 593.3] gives -0.12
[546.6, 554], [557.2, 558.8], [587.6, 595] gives -0.03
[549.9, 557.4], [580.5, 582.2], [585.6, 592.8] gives -0.15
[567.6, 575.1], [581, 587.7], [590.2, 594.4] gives -0.09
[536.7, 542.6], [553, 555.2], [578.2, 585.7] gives -0.12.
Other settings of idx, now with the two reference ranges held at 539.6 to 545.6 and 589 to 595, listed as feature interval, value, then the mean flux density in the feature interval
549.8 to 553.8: -0.19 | 9.39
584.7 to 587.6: -0.23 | 10.1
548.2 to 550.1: -0.15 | 9.65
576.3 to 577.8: -0.18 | 10.4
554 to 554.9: -0.09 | 9.85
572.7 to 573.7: -0.11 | 10.2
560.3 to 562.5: -0.16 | 9.76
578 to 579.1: -0.01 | 9.36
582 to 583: -0.12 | 10.5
